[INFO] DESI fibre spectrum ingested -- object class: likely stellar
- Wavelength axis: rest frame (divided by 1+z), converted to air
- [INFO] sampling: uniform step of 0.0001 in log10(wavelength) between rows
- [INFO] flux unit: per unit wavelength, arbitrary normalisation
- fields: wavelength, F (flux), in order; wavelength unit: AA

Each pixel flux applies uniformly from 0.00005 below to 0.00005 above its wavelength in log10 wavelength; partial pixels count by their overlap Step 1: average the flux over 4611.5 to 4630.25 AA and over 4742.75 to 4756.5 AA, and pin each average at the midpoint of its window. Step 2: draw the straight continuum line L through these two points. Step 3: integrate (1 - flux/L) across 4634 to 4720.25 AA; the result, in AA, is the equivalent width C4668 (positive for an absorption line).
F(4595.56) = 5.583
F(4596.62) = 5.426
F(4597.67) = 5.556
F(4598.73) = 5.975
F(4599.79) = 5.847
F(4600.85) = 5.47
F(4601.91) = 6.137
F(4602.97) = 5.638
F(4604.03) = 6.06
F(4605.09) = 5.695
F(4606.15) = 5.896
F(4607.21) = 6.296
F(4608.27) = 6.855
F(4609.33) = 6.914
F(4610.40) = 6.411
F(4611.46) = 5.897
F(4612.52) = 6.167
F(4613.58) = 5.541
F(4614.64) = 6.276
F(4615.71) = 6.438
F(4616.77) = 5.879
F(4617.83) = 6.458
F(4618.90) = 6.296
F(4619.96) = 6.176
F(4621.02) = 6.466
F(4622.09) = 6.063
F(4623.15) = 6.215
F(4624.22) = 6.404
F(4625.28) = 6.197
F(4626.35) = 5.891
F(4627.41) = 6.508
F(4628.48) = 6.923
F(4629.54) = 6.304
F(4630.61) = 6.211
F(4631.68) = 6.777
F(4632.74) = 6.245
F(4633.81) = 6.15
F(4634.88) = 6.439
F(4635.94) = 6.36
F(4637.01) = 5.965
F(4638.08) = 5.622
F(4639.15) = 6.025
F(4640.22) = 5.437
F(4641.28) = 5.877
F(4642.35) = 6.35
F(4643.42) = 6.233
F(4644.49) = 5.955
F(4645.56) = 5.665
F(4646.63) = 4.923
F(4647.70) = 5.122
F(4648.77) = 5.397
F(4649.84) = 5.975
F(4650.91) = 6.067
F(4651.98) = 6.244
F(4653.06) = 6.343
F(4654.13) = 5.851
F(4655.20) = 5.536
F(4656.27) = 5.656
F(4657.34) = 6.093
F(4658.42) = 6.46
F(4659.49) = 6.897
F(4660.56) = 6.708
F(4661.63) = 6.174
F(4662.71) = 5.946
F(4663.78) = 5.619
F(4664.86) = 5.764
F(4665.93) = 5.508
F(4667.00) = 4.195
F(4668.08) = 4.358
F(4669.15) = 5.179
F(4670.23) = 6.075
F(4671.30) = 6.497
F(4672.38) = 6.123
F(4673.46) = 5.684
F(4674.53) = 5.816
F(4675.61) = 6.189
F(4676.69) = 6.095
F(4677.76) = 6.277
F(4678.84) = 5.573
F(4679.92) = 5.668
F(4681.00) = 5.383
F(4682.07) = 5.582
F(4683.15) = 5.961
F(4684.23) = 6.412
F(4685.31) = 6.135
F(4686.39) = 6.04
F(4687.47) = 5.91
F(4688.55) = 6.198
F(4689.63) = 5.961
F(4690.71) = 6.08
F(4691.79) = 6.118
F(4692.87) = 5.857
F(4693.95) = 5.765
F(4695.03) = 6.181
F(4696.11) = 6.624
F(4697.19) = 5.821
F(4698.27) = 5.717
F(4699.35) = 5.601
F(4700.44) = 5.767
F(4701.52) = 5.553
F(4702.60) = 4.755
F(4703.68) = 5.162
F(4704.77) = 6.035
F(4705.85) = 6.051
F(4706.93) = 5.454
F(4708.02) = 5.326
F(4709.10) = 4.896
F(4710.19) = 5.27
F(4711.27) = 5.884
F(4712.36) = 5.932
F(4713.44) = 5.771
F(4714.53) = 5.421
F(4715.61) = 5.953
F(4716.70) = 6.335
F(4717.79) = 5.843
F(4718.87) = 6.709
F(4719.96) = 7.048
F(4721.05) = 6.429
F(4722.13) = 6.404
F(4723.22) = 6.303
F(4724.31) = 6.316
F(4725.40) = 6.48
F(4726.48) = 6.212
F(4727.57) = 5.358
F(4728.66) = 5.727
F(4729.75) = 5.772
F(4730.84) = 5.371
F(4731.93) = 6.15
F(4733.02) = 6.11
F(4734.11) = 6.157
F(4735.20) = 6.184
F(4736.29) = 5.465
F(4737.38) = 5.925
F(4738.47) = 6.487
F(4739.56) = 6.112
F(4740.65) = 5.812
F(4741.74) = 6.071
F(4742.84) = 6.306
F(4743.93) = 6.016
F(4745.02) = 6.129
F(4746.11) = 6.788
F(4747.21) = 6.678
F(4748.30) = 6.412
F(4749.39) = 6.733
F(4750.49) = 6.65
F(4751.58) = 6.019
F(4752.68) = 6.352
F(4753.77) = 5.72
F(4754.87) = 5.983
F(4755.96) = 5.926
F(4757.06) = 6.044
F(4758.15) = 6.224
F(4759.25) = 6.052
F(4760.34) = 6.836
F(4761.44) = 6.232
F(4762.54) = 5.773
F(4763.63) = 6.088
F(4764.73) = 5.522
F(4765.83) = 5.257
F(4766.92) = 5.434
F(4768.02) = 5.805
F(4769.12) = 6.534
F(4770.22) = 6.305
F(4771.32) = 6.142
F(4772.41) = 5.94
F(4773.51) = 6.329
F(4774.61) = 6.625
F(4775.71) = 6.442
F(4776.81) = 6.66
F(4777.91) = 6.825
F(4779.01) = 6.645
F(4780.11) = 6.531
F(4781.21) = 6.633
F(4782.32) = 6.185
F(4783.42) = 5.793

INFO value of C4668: 5.6 AA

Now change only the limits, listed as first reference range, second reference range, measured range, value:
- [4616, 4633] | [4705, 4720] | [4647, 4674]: 1.32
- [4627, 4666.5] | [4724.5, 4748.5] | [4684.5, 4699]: 0.05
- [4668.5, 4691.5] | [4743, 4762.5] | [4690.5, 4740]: 1.53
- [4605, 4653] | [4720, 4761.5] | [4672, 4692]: 0.61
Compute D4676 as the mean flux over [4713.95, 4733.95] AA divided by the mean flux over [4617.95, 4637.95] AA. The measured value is 1.0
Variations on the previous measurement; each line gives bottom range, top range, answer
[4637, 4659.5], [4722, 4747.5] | 1.04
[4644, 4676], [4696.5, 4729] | 1.01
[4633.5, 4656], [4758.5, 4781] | 1.06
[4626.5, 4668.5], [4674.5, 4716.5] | 0.98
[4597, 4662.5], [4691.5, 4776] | 0.99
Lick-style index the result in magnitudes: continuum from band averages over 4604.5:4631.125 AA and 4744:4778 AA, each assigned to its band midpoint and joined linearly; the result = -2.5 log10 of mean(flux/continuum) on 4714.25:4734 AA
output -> 0.017 mag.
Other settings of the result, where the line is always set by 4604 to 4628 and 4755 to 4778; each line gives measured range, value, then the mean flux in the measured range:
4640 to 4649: 0.10 mag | 5.68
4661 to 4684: 0.09 mag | 5.71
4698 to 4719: 0.09 mag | 5.65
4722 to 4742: 0.02 mag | 6.01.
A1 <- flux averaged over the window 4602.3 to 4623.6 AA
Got 6.18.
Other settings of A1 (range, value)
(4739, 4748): 6.24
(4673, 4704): 5.86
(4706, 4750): 6.04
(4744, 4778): 6.2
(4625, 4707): 5.91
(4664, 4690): 5.77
